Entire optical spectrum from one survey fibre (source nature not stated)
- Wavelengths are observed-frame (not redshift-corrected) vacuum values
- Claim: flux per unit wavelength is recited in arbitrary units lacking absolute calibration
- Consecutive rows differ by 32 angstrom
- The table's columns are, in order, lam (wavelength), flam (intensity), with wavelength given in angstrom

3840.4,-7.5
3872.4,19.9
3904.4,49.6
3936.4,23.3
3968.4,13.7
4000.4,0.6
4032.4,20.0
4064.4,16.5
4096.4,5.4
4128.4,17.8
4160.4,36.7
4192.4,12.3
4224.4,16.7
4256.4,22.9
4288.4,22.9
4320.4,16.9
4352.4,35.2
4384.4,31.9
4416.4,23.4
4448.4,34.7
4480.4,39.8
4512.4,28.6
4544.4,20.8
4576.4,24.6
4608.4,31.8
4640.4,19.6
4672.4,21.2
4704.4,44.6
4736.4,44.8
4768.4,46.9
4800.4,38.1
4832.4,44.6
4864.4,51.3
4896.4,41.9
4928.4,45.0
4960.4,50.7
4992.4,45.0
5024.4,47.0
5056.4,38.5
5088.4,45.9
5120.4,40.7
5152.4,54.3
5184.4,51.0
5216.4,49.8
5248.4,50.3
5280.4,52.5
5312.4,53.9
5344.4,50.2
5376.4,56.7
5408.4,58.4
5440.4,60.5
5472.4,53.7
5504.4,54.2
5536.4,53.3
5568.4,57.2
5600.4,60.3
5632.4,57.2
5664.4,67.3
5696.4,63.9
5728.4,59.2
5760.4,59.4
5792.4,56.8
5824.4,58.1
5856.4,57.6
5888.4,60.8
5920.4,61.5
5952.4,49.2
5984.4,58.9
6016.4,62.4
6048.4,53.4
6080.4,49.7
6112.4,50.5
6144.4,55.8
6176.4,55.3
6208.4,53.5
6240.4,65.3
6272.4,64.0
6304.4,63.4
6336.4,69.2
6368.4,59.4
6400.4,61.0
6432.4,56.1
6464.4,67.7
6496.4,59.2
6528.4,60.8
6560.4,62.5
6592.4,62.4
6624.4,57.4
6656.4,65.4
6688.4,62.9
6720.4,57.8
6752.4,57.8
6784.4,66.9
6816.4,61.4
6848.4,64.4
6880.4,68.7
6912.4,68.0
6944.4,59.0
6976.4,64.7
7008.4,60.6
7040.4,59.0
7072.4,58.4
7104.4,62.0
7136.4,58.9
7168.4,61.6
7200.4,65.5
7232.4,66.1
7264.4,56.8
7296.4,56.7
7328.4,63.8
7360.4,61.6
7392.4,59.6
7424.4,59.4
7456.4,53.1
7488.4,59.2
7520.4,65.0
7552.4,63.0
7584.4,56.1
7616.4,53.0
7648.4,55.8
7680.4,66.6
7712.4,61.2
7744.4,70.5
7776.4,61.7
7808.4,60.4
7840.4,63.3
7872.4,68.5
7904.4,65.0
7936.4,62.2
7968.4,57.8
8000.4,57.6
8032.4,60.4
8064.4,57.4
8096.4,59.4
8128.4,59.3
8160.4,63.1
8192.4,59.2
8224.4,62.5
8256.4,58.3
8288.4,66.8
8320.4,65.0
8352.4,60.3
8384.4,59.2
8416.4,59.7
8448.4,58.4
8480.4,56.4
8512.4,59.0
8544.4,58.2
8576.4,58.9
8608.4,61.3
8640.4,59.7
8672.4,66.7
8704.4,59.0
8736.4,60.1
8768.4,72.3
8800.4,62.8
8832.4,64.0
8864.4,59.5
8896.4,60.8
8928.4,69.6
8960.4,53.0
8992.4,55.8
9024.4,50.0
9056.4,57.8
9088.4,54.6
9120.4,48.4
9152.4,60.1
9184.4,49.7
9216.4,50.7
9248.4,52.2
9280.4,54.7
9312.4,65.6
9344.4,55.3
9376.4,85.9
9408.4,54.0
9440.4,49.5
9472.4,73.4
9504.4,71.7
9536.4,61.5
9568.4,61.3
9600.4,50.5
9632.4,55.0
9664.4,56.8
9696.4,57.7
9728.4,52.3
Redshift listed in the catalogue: 0.178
